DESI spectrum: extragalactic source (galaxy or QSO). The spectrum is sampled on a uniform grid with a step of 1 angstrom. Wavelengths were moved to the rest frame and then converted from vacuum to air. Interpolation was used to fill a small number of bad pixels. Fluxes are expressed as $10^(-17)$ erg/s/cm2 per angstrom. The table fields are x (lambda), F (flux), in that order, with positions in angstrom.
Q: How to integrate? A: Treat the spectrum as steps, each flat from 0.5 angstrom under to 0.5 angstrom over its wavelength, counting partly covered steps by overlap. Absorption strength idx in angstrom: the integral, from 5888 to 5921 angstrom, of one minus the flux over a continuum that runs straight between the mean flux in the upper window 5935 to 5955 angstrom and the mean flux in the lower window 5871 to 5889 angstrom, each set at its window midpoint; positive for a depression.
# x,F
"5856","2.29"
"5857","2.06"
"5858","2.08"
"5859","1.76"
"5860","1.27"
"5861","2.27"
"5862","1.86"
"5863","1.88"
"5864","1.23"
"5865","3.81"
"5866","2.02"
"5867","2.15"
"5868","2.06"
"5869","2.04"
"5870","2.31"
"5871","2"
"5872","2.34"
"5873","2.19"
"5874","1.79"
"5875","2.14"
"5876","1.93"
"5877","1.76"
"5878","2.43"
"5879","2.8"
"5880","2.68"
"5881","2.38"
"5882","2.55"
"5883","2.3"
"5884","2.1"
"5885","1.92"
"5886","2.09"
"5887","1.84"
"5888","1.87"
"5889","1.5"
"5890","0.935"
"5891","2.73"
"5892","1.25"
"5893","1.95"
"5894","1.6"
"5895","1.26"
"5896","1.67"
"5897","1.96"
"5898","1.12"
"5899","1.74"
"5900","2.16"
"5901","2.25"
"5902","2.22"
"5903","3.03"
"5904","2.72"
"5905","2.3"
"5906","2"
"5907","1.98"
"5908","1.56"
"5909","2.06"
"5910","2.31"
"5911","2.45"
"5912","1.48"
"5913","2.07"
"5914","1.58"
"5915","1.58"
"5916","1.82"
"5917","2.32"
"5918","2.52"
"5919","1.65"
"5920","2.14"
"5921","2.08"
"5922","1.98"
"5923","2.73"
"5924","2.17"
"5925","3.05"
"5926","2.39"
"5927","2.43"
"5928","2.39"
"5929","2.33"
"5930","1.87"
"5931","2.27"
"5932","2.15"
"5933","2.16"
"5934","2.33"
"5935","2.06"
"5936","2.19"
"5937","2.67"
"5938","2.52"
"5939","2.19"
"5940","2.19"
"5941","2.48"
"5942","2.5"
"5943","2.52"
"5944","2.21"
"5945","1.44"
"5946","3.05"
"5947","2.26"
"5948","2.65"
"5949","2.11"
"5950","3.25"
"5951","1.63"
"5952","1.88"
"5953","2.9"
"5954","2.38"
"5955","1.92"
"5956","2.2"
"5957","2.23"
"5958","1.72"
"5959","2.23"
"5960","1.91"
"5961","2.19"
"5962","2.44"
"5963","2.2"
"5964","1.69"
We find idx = 4.4 angstrom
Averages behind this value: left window 2.16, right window 2.35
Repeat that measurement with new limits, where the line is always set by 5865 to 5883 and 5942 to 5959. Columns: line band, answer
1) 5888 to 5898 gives 2.77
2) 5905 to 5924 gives 2.00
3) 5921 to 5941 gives -0.40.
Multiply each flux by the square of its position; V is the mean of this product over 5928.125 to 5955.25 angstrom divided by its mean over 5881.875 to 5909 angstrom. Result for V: 1.2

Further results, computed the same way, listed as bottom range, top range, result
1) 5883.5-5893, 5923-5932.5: 1.32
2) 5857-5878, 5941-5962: 1.14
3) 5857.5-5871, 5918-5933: 1.13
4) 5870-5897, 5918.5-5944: 1.16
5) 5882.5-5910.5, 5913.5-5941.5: 1.16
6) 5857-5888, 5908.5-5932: 1.03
